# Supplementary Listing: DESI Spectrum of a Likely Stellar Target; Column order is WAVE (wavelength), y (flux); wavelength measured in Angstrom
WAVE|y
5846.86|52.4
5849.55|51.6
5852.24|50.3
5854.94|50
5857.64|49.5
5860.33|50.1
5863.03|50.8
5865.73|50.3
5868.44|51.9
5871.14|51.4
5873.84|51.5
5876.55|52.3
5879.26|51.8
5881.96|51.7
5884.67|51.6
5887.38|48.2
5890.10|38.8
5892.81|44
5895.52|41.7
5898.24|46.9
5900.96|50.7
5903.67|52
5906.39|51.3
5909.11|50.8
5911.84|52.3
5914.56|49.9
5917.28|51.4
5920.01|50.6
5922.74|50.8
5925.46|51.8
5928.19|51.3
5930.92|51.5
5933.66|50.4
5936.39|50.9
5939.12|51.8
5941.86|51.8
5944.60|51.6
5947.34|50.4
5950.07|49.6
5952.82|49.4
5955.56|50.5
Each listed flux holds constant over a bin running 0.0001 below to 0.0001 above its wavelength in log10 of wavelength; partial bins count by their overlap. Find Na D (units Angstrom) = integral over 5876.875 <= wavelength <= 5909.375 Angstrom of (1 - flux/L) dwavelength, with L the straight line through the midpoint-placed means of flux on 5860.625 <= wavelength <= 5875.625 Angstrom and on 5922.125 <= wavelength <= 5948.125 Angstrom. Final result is 1.8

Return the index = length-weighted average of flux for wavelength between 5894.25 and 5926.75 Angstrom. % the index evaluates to 50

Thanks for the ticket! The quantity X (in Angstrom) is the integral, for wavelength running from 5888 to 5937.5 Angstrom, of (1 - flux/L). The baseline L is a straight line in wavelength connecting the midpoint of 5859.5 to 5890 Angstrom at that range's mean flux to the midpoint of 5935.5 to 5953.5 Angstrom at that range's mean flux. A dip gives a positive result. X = 1.4 Angstrom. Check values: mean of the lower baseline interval 50.6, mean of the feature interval 49.3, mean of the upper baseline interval 50.8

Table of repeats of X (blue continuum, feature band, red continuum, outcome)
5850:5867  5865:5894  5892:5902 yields -1.0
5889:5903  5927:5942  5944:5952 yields -0.7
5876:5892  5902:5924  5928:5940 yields -0.4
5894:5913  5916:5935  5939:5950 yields -0.3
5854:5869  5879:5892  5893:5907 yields 0.3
